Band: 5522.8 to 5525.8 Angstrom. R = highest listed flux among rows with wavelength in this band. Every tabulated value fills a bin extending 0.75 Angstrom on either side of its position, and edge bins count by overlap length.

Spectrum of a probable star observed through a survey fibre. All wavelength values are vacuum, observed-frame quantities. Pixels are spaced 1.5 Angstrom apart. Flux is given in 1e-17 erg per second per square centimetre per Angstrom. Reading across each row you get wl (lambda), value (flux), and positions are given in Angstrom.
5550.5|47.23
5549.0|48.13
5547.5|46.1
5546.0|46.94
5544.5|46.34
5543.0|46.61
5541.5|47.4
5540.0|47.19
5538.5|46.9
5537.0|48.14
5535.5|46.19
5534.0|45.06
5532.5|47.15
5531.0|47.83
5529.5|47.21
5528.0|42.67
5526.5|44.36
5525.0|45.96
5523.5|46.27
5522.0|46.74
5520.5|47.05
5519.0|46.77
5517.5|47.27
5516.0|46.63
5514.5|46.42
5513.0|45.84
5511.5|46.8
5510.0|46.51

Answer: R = 46.27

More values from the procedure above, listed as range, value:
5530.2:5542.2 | 48.14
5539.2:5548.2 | 47.4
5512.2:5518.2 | 47.27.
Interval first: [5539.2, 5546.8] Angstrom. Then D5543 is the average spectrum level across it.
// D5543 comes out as 46.9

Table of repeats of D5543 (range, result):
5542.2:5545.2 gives 46.5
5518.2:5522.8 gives 46.9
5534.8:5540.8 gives 47.1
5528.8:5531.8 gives 47.5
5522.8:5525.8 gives 46.1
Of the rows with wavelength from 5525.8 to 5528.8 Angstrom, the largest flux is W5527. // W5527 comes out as 44.36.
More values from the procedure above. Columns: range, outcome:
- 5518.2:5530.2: 47.21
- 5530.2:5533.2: 47.83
